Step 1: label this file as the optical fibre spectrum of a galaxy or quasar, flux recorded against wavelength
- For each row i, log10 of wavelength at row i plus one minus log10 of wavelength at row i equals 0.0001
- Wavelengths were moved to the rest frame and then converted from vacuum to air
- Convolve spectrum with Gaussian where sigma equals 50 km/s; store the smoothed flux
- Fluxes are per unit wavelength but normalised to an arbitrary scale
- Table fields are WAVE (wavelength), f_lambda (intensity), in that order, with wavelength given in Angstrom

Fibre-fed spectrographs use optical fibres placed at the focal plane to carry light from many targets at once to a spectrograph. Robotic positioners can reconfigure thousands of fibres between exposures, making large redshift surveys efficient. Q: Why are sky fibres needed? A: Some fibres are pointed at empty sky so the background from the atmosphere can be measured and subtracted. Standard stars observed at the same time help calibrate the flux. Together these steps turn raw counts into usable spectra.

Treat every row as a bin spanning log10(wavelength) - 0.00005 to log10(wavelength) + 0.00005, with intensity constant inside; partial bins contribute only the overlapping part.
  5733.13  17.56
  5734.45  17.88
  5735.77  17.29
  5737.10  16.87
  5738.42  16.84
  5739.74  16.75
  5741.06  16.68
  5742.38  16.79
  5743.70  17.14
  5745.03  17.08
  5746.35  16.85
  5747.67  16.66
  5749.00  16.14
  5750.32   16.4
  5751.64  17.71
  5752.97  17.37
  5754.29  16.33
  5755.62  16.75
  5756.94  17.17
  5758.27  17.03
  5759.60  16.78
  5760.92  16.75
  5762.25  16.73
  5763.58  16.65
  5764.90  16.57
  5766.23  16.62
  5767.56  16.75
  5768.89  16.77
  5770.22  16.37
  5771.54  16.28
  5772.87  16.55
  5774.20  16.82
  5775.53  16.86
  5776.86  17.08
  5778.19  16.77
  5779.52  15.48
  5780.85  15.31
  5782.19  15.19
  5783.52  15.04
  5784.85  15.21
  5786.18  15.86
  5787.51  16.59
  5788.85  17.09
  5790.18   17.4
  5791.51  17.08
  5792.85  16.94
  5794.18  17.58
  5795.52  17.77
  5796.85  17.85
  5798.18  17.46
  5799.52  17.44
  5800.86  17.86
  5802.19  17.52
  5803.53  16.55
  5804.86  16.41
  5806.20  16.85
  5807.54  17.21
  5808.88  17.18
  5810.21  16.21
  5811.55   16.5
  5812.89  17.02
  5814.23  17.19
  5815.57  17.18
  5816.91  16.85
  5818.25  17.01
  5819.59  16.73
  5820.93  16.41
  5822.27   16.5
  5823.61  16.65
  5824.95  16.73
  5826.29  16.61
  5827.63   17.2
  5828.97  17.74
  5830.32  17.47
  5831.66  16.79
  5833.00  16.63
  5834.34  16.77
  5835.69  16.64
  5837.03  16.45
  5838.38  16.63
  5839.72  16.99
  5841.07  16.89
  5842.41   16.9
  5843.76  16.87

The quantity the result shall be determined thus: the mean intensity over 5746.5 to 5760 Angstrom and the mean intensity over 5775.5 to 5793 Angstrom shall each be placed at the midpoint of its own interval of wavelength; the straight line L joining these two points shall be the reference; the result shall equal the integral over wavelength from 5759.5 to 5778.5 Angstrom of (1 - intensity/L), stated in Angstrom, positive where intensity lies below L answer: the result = -0.2 Angstrom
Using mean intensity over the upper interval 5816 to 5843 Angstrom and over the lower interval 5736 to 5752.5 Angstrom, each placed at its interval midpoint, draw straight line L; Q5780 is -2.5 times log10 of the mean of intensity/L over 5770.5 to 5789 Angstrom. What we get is 0.047 mag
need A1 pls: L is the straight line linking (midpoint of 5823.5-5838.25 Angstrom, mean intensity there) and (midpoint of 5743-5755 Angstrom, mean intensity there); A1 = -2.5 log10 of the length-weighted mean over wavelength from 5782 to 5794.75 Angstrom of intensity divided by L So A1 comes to 0.028 mag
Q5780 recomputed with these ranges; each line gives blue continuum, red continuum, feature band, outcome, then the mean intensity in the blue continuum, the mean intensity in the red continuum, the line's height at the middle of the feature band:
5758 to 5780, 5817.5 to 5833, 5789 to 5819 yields -0.02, 16.6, 16.9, 16.8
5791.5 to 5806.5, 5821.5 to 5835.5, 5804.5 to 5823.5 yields 0.02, 17.3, 16.9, 17.1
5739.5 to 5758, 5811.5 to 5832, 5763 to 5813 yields 0.01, 16.9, 16.9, 16.9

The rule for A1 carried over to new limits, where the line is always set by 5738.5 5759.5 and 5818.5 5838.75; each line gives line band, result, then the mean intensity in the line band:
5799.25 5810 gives -0.02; 17.1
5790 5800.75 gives -0.04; 17.5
